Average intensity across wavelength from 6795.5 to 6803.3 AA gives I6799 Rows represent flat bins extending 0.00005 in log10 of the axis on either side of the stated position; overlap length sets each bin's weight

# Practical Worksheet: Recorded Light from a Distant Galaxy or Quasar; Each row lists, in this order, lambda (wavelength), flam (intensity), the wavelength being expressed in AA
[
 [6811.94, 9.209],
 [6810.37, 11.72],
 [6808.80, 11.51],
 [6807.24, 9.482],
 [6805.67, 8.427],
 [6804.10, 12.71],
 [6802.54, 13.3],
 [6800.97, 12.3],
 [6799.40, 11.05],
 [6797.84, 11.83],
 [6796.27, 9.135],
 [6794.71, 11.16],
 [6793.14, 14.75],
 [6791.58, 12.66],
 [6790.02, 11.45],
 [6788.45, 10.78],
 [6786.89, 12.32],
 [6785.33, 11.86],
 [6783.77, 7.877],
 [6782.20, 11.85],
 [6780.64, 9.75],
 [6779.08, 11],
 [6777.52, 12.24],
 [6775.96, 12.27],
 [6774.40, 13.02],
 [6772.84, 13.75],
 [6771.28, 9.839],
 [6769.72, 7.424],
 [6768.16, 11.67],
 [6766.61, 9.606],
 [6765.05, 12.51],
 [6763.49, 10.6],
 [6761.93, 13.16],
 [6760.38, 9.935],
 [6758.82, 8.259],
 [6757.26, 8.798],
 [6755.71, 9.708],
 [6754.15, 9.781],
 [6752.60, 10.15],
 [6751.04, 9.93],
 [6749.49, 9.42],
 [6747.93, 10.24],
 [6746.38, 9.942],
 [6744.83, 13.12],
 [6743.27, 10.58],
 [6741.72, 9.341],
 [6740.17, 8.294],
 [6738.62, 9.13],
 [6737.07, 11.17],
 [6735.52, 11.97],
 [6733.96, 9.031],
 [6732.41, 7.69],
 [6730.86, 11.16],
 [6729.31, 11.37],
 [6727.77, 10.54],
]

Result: 11.5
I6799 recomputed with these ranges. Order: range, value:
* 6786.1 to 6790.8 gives 11.5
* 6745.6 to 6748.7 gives 10.1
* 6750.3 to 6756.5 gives 9.89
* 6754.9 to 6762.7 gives 9.97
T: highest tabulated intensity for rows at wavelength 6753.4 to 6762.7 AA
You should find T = 13.16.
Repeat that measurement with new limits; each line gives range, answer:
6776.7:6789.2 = 12.32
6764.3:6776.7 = 13.75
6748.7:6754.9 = 10.15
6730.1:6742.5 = 11.97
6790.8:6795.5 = 14.75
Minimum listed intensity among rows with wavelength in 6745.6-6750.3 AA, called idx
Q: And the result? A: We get 9.42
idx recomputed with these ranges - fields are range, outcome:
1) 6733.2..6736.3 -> 9.031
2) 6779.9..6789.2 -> 7.877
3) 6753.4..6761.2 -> 8.259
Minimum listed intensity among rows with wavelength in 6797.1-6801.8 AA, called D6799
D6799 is 11.05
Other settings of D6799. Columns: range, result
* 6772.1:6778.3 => 12.24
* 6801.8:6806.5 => 8.427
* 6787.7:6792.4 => 10.78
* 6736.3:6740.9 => 8.294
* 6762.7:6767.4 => 9.606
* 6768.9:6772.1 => 7.424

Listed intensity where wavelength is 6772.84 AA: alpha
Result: 13.75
